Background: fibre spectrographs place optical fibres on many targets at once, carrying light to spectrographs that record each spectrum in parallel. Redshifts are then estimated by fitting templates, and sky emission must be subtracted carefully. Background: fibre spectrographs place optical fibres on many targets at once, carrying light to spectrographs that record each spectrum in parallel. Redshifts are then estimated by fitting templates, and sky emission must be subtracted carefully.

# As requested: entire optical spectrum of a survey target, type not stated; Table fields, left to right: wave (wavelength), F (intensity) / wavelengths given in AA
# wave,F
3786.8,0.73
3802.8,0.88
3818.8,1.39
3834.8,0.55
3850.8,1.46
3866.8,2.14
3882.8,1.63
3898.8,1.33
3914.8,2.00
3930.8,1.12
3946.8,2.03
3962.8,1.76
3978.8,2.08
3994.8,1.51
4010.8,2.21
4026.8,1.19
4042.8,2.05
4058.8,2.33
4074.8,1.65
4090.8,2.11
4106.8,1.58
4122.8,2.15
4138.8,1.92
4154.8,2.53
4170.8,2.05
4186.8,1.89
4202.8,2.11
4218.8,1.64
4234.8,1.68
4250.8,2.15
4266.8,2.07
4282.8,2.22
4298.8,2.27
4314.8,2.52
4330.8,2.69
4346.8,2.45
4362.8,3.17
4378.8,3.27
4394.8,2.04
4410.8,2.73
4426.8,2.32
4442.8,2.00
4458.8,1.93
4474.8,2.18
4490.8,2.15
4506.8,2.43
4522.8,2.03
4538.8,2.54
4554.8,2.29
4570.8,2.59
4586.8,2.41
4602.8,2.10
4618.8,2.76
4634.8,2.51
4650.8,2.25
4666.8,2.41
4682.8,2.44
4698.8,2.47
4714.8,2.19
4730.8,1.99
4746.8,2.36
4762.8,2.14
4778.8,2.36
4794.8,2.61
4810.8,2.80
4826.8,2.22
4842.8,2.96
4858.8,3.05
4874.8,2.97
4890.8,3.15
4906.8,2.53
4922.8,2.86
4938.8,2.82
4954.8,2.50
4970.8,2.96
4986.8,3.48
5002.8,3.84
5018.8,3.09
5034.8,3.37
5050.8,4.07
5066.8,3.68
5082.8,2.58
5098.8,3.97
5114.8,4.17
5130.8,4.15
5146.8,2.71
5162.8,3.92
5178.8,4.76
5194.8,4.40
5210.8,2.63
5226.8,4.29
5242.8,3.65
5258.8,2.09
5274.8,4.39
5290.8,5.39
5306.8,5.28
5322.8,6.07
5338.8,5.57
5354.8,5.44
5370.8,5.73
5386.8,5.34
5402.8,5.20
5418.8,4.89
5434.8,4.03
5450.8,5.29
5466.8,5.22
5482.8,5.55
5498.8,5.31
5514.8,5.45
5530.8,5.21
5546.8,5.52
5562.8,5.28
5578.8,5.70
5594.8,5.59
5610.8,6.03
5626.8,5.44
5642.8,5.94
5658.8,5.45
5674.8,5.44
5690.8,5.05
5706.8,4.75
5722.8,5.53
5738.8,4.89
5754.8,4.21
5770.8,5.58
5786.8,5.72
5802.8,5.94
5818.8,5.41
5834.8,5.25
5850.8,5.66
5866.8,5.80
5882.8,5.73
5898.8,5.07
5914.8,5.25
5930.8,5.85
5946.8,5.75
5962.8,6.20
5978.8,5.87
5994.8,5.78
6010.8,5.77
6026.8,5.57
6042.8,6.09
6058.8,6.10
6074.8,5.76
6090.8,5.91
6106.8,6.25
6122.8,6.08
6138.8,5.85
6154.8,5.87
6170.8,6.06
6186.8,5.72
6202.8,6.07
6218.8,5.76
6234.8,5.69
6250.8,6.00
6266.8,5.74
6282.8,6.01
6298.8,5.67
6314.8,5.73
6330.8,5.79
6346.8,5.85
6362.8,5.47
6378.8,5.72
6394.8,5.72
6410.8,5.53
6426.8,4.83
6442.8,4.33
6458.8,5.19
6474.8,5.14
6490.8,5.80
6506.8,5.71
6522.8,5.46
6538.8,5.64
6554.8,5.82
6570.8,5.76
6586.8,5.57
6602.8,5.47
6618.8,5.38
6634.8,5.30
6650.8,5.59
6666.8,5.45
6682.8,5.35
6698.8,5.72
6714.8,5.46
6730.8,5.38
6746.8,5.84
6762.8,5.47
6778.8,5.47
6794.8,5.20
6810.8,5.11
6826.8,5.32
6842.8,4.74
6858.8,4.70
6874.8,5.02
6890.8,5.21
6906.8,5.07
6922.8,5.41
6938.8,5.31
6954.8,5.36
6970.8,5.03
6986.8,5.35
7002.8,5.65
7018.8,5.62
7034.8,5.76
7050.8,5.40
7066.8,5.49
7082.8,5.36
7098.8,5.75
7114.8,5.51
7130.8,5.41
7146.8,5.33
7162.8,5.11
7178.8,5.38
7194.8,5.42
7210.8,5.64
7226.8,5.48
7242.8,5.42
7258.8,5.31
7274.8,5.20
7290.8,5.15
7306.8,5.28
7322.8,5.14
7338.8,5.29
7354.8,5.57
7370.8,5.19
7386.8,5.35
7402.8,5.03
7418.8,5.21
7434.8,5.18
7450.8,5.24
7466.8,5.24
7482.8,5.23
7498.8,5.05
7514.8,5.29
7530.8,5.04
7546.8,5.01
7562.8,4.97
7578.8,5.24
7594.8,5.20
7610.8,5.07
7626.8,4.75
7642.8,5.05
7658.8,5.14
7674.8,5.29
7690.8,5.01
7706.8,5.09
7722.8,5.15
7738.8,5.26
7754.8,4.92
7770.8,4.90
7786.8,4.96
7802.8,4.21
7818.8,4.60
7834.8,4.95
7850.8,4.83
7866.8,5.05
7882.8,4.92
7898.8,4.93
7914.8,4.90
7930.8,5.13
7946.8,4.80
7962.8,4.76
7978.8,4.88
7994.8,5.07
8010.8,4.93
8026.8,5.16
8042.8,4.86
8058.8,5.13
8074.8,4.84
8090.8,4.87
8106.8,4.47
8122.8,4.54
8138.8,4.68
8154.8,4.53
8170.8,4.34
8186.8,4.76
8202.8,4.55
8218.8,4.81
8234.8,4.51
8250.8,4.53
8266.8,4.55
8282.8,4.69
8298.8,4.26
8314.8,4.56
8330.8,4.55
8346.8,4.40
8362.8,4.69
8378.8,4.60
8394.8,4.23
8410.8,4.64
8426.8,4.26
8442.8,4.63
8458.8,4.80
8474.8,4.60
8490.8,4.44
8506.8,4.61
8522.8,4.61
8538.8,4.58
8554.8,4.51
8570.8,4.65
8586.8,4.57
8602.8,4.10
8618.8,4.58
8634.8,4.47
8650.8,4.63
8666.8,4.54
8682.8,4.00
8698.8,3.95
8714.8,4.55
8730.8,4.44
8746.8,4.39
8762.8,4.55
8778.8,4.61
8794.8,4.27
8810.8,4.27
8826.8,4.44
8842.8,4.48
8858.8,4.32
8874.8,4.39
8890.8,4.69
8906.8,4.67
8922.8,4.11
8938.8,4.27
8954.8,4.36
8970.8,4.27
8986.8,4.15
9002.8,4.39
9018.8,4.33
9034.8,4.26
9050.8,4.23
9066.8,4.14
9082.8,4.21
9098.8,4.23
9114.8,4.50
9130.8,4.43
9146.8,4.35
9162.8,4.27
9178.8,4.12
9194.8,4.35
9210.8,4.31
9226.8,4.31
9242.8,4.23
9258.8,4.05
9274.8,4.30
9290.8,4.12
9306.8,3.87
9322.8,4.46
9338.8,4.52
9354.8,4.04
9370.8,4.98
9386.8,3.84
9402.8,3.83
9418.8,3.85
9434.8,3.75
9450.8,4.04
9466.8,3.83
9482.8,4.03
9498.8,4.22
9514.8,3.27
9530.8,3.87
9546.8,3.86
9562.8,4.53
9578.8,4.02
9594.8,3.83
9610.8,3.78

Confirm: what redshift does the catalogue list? 0.32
